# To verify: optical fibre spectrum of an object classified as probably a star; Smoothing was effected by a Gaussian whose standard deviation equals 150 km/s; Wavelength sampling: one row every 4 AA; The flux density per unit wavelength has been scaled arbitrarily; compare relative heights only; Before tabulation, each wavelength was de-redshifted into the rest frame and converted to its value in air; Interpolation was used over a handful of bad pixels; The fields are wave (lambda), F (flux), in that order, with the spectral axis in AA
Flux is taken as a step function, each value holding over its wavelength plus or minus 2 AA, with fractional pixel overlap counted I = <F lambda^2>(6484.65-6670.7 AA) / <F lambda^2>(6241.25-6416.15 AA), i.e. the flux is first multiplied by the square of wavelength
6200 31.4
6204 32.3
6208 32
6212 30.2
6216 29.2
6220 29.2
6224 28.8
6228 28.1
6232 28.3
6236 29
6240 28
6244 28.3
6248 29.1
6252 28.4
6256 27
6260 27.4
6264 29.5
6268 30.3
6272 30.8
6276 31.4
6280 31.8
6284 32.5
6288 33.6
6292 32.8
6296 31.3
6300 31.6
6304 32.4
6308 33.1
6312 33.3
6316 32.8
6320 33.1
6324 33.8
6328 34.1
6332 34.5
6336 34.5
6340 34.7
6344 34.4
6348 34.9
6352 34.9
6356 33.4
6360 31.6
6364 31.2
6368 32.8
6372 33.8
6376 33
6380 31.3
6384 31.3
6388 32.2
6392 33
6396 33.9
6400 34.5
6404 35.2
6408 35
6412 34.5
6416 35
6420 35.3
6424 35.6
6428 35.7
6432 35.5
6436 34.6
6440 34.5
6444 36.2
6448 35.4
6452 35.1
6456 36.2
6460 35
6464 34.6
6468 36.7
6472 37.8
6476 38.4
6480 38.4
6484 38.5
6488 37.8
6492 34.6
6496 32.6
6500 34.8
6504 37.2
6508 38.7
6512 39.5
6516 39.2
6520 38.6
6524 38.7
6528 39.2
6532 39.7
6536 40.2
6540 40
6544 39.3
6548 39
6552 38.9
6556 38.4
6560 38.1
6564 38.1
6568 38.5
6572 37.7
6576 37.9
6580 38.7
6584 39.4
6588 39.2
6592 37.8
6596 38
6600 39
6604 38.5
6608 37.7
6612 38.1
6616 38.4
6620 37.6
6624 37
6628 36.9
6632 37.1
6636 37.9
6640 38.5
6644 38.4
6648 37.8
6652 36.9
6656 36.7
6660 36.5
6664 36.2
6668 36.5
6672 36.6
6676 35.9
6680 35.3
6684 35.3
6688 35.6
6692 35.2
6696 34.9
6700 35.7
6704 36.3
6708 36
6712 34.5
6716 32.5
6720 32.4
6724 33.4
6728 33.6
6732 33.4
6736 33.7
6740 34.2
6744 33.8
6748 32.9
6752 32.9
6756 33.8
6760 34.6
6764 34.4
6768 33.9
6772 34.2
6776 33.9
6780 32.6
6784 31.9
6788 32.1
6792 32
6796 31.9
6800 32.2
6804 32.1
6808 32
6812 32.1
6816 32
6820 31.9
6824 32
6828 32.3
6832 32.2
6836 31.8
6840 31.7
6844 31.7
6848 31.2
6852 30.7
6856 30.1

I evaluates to 1.3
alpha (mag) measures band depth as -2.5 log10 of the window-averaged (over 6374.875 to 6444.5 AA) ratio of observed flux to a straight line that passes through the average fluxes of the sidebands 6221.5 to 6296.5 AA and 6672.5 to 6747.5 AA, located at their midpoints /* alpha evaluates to -0.09 mag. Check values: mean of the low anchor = 29.8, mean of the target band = 34.2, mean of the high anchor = 34.5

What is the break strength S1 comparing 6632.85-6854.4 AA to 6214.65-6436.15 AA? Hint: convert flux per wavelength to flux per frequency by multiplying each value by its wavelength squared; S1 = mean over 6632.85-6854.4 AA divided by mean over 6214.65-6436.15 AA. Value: 1.2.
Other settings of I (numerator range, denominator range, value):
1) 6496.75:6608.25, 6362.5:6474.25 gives 1.16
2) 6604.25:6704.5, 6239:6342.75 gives 1.30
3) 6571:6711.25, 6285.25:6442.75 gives 1.20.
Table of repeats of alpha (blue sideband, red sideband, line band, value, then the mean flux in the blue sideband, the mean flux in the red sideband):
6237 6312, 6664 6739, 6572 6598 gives -0.143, 30.6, 34.9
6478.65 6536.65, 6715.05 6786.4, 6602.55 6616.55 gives -0.064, 37.8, 33.5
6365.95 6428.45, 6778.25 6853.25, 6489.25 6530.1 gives -0.123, 33.8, 31.9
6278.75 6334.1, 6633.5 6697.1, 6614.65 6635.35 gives -0.037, 32.9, 36.5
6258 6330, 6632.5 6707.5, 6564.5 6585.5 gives -0.090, 32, 36.5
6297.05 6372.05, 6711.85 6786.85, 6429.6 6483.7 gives -0.084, 33.4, 33.5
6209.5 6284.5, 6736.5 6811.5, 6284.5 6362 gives -0.122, 29.3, 33.1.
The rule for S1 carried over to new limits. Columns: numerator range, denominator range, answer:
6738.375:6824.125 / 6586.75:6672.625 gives 0.92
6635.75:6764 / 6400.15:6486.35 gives 1.06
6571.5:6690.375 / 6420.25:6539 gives 1.06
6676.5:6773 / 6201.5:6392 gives 1.24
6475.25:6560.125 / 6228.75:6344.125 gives 1.31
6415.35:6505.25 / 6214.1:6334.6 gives 1.23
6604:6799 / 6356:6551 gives 1.06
